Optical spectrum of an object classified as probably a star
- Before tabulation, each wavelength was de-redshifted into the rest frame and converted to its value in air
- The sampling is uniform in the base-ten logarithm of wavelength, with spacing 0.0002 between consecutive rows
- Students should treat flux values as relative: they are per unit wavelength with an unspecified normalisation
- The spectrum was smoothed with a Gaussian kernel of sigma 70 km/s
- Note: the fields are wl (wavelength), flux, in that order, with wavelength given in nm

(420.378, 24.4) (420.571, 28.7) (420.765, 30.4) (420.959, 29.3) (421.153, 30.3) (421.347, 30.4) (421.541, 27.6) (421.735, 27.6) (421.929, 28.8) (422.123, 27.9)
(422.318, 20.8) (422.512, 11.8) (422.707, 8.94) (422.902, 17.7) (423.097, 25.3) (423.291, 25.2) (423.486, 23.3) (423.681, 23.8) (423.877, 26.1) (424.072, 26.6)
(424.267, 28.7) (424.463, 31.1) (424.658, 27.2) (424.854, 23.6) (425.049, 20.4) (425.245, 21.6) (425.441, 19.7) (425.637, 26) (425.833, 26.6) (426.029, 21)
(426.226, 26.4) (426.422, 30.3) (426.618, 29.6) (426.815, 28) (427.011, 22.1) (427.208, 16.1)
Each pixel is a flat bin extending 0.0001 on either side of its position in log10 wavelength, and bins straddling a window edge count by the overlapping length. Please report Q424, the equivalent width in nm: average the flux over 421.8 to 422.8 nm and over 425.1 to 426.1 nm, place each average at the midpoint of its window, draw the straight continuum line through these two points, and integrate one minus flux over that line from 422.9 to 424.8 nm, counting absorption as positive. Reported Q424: -0.40 nm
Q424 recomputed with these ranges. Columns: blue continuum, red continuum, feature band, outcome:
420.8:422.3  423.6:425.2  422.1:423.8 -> 0.429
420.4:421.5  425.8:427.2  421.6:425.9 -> 0.599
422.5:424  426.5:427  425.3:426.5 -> 0.060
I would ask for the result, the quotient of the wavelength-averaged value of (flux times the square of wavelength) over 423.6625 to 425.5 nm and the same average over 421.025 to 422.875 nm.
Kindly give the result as 1.07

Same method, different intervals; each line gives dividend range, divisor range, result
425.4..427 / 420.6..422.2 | 0.91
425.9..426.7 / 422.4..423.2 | 1.69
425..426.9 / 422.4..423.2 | 1.58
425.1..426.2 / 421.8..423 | 1.20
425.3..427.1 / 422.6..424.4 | 1.12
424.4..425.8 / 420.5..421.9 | 0.84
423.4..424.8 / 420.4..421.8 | 0.93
